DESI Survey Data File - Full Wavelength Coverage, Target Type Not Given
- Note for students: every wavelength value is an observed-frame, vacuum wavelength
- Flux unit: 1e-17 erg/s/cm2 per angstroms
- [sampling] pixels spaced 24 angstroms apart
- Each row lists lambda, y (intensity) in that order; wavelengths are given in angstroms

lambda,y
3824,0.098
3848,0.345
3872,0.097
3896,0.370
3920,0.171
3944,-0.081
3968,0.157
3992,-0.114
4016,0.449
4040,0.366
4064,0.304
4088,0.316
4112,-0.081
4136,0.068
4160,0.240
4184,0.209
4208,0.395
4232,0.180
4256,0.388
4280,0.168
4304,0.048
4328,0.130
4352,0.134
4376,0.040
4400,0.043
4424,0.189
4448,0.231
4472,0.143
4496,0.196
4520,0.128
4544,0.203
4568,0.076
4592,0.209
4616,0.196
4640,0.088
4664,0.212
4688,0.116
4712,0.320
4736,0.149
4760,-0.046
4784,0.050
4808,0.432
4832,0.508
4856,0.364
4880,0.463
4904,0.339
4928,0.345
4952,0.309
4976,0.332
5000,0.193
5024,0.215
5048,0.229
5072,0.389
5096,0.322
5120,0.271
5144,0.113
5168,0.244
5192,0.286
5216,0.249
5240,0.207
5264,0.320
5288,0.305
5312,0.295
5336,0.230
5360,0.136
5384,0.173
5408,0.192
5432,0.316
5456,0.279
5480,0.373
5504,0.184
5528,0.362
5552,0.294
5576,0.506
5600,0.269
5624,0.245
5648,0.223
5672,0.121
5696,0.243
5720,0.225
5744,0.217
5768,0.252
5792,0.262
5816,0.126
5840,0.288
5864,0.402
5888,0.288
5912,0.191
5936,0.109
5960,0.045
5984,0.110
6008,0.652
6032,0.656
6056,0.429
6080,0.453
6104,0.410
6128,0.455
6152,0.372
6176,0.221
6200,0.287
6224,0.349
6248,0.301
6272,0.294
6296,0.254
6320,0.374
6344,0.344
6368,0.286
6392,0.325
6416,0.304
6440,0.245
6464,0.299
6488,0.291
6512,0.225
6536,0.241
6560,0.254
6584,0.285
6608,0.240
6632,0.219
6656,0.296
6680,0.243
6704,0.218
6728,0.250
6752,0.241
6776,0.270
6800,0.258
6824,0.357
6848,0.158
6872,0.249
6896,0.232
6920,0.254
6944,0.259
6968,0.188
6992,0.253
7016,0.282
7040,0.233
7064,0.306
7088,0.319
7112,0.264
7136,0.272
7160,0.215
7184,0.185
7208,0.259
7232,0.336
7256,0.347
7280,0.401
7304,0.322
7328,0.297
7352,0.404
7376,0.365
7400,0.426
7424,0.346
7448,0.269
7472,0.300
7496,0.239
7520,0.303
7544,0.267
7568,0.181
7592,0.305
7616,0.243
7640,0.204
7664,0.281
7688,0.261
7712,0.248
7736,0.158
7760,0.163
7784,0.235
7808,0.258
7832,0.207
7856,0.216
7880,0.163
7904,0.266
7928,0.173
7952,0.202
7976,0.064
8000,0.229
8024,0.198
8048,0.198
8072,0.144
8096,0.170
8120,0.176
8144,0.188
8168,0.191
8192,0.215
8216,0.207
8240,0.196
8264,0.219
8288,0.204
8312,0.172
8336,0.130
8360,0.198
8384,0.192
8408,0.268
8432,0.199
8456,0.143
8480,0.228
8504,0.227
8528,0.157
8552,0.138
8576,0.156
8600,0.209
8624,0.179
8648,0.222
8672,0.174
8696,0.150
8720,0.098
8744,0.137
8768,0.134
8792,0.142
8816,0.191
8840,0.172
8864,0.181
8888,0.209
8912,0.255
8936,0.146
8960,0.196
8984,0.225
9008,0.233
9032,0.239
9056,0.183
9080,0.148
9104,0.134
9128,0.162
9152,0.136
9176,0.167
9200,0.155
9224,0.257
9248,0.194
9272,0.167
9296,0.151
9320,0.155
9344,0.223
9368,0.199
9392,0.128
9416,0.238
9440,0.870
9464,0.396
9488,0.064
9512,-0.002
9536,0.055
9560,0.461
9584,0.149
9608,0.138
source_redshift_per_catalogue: 2.89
